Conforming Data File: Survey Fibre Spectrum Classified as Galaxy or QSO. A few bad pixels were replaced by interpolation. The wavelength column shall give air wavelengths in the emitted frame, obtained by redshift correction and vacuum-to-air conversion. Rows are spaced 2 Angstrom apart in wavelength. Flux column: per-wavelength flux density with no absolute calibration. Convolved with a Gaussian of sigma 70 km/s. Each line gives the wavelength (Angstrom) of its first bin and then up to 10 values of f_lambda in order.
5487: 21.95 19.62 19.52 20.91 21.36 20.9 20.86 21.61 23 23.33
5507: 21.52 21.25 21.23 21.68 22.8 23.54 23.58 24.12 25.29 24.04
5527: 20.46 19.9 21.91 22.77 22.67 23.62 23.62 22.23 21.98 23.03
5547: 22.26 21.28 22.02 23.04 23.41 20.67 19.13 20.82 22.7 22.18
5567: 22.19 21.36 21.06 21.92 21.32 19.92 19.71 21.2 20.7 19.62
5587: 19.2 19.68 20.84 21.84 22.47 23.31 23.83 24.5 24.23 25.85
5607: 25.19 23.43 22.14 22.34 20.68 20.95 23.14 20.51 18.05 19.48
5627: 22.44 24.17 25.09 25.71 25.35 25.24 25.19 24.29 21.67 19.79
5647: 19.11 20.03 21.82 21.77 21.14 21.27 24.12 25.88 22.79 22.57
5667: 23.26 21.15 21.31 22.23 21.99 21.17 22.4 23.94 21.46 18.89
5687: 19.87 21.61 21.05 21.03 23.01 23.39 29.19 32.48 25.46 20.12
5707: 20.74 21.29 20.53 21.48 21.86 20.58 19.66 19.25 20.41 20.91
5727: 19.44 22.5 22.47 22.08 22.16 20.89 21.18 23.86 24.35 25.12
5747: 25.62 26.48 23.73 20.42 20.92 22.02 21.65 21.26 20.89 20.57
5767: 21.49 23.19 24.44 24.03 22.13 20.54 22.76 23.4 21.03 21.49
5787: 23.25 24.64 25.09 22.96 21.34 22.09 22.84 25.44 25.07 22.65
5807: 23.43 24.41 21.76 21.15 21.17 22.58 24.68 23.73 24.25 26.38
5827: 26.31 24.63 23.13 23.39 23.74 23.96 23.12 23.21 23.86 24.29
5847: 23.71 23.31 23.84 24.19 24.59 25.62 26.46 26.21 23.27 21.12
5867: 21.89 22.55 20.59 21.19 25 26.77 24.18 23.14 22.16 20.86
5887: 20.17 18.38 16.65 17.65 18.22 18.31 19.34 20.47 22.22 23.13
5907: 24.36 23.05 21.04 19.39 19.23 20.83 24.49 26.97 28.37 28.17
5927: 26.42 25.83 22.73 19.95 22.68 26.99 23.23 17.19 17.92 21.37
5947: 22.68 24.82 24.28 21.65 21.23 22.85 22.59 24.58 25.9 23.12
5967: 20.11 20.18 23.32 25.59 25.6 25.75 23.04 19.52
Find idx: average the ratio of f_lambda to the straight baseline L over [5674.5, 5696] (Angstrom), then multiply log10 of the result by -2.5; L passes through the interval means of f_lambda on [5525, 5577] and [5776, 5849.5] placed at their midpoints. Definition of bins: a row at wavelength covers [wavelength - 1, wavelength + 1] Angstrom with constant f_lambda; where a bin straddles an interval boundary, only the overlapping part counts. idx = 0.06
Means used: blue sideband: 21.9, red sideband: 23.4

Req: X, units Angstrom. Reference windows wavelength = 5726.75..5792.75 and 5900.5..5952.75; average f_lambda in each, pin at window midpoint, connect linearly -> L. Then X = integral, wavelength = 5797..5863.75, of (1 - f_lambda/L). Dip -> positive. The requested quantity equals -3.36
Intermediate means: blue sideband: 22.6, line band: 23.9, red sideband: 23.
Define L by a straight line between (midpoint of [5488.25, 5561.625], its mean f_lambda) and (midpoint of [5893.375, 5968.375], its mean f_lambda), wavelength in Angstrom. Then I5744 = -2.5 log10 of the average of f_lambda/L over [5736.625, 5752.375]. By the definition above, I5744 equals -0.08 mag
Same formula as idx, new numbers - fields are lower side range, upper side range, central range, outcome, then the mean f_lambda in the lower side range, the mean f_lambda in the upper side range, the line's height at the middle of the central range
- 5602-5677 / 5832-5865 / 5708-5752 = 0.05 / 22.6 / 24.1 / 23.2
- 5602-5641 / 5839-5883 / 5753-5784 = 0.07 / 23.1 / 23.7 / 23.5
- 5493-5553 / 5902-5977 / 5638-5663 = 0.02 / 22.3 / 23.1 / 22.6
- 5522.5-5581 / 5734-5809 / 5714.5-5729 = 0.11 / 21.9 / 22.8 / 22.6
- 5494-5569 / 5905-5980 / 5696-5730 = 0.02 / 22.2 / 23.2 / 22.6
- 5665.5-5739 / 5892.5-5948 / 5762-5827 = -0.04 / 22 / 22.3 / 22.1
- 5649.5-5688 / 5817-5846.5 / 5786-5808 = 0.01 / 22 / 24.1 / 23.7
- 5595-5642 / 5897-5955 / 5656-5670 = 0.01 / 23.2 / 22.7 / 23.2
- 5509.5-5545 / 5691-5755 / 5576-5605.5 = 0.04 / 22.7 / 22.6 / 22.6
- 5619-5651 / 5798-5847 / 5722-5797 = 0.04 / 22.4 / 23.7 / 23.3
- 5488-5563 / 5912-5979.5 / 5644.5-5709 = 0.00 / 22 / 23.2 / 22.5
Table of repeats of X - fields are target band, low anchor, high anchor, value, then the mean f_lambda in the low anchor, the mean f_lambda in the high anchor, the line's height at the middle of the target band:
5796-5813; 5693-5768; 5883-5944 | -0.9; 22.4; 21.8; 22.2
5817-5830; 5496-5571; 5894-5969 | -1.4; 22.2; 22.6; 22.5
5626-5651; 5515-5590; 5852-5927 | -1.3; 21.9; 22.5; 22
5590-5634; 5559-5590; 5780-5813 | -3.1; 20.8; 23.1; 21.2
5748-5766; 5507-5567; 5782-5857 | 1.0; 22.3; 23.6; 23.3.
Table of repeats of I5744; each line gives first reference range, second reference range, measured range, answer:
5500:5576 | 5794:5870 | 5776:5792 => 0.03 mag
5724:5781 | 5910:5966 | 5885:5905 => 0.19 mag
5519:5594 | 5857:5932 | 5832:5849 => -0.06 mag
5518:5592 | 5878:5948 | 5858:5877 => -0.07 mag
